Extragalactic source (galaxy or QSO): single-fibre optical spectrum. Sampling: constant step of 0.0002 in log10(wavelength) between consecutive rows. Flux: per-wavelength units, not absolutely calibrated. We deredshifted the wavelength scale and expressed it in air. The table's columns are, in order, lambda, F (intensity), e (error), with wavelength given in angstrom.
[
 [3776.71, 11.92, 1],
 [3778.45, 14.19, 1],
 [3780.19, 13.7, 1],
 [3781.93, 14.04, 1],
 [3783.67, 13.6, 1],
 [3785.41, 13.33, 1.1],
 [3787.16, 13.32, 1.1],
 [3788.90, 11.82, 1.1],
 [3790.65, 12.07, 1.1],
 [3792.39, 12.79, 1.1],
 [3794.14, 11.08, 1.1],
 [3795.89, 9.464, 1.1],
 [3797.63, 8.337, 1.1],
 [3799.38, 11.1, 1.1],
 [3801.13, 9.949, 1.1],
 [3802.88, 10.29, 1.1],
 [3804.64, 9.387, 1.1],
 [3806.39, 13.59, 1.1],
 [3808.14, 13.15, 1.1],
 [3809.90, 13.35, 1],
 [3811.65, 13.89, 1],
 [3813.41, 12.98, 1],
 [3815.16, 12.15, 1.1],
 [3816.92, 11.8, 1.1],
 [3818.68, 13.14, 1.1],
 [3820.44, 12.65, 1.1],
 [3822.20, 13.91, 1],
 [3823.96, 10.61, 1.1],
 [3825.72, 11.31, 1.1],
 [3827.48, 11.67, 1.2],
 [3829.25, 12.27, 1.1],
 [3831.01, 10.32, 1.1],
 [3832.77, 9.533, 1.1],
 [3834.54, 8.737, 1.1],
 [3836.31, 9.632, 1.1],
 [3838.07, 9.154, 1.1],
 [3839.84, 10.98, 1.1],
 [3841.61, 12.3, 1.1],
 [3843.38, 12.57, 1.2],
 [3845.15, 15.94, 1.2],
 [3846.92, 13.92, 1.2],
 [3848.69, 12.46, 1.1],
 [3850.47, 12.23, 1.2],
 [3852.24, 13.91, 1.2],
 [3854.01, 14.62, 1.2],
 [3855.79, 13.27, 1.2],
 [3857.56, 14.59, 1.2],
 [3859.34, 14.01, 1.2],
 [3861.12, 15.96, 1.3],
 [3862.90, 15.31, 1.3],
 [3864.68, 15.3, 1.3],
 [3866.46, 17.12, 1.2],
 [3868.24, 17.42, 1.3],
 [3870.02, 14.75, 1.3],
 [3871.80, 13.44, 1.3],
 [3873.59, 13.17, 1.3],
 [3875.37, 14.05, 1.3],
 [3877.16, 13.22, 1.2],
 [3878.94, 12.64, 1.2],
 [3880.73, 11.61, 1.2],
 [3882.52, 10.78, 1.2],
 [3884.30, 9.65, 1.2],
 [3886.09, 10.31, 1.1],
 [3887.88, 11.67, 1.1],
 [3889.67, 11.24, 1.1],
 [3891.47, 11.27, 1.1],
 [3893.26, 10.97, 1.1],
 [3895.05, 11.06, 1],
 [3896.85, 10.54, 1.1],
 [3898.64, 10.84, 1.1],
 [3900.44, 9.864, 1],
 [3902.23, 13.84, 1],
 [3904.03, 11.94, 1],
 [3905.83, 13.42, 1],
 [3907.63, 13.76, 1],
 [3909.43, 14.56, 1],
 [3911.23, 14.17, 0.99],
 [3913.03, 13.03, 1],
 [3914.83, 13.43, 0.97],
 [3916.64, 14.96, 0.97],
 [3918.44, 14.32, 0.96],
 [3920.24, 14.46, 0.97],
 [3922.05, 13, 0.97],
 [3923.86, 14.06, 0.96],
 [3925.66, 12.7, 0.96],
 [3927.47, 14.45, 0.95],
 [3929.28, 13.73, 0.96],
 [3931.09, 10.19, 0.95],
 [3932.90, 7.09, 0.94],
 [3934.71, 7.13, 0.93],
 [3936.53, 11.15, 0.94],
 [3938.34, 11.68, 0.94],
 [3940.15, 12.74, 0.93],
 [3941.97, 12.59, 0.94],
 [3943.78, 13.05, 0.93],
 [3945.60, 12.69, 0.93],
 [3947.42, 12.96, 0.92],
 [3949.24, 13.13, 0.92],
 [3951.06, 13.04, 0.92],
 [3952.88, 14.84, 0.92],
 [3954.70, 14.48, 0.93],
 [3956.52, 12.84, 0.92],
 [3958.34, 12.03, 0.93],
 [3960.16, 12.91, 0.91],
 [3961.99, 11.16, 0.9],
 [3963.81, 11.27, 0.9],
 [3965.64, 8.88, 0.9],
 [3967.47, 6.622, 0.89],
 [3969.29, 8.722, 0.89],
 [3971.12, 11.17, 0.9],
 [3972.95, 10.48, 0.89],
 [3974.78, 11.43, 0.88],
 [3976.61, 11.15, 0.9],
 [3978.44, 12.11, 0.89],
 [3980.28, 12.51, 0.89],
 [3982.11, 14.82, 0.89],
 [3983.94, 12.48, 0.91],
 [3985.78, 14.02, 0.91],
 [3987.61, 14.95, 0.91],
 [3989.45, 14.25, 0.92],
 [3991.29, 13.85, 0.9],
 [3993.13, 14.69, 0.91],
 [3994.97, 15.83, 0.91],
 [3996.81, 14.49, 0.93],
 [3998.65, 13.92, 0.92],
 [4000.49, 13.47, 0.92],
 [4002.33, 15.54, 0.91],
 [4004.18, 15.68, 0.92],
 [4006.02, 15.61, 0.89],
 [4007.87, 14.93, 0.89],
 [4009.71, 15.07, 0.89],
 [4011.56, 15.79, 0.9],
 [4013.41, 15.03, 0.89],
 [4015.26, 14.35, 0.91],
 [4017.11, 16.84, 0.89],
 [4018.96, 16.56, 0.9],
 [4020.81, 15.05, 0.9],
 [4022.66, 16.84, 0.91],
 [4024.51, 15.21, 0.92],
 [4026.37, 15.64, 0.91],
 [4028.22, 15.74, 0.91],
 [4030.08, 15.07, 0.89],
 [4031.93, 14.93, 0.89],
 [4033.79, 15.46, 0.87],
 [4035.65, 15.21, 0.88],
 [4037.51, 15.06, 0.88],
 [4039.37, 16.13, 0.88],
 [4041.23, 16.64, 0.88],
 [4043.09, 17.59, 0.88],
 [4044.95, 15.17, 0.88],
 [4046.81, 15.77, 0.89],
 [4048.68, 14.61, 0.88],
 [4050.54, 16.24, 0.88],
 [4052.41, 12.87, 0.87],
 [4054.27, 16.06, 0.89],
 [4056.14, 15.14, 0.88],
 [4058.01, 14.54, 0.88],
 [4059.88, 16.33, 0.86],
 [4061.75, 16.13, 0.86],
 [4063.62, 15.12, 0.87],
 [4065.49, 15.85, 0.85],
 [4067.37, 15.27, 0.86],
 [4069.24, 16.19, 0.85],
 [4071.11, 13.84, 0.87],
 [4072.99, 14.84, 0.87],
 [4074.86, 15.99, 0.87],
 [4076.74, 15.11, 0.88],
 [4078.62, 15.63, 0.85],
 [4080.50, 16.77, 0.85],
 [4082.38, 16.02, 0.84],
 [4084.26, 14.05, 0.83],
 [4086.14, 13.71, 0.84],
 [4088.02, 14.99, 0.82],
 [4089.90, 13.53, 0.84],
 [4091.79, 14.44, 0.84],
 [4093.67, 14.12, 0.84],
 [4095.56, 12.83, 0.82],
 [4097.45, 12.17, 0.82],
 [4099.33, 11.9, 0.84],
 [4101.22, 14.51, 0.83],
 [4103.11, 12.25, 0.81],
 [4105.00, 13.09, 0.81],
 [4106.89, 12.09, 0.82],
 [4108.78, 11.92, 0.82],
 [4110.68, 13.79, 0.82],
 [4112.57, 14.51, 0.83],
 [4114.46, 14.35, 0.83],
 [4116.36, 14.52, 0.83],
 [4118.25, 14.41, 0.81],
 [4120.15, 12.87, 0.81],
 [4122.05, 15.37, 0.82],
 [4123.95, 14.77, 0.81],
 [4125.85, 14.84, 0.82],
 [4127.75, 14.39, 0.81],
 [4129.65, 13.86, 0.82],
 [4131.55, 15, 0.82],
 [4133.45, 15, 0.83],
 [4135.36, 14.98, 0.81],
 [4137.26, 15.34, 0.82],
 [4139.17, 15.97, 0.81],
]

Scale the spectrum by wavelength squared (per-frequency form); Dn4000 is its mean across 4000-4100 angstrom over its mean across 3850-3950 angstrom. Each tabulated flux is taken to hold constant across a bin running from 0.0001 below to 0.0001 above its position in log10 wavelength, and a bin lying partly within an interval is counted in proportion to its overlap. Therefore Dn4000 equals 1.3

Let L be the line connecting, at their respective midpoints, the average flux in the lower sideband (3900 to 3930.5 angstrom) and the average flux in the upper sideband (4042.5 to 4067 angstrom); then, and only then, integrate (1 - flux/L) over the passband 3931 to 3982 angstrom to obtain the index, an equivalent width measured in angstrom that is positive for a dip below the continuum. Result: 9.40 angstrom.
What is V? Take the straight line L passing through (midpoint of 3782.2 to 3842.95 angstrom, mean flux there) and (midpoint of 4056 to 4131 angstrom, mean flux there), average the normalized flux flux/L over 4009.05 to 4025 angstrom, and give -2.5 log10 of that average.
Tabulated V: -0.15 mag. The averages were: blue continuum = 11.6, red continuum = 14.4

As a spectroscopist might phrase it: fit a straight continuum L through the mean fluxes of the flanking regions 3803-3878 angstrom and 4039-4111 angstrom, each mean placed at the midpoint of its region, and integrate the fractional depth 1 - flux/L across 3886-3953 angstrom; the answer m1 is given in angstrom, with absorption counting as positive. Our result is 5.7 angstrom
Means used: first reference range 12.9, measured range 12.4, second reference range 14.7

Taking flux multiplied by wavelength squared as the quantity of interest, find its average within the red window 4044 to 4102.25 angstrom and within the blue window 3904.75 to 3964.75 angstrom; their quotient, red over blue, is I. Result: 1.25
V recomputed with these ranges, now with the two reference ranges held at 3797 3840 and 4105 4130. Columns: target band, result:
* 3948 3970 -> 0.08 mag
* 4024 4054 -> -0.17 mag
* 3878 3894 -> 0.08 mag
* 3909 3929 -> -0.14 mag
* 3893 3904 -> 0.07 mag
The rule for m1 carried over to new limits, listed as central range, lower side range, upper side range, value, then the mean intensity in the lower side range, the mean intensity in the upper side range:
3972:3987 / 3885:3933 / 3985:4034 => 2.0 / 12.5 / 15.1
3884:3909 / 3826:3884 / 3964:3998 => 2.4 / 13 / 12.4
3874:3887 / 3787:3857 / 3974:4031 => 1.0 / 11.9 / 14.6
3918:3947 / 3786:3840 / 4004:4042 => 3.4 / 11.4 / 15.6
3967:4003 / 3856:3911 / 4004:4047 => 4.9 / 13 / 15.6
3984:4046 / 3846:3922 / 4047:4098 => -3.7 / 13.2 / 14.9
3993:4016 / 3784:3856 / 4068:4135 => -2.6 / 11.9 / 14.2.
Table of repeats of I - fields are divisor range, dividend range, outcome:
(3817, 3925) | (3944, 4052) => 1.17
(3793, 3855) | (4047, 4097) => 1.44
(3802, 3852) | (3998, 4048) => 1.43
